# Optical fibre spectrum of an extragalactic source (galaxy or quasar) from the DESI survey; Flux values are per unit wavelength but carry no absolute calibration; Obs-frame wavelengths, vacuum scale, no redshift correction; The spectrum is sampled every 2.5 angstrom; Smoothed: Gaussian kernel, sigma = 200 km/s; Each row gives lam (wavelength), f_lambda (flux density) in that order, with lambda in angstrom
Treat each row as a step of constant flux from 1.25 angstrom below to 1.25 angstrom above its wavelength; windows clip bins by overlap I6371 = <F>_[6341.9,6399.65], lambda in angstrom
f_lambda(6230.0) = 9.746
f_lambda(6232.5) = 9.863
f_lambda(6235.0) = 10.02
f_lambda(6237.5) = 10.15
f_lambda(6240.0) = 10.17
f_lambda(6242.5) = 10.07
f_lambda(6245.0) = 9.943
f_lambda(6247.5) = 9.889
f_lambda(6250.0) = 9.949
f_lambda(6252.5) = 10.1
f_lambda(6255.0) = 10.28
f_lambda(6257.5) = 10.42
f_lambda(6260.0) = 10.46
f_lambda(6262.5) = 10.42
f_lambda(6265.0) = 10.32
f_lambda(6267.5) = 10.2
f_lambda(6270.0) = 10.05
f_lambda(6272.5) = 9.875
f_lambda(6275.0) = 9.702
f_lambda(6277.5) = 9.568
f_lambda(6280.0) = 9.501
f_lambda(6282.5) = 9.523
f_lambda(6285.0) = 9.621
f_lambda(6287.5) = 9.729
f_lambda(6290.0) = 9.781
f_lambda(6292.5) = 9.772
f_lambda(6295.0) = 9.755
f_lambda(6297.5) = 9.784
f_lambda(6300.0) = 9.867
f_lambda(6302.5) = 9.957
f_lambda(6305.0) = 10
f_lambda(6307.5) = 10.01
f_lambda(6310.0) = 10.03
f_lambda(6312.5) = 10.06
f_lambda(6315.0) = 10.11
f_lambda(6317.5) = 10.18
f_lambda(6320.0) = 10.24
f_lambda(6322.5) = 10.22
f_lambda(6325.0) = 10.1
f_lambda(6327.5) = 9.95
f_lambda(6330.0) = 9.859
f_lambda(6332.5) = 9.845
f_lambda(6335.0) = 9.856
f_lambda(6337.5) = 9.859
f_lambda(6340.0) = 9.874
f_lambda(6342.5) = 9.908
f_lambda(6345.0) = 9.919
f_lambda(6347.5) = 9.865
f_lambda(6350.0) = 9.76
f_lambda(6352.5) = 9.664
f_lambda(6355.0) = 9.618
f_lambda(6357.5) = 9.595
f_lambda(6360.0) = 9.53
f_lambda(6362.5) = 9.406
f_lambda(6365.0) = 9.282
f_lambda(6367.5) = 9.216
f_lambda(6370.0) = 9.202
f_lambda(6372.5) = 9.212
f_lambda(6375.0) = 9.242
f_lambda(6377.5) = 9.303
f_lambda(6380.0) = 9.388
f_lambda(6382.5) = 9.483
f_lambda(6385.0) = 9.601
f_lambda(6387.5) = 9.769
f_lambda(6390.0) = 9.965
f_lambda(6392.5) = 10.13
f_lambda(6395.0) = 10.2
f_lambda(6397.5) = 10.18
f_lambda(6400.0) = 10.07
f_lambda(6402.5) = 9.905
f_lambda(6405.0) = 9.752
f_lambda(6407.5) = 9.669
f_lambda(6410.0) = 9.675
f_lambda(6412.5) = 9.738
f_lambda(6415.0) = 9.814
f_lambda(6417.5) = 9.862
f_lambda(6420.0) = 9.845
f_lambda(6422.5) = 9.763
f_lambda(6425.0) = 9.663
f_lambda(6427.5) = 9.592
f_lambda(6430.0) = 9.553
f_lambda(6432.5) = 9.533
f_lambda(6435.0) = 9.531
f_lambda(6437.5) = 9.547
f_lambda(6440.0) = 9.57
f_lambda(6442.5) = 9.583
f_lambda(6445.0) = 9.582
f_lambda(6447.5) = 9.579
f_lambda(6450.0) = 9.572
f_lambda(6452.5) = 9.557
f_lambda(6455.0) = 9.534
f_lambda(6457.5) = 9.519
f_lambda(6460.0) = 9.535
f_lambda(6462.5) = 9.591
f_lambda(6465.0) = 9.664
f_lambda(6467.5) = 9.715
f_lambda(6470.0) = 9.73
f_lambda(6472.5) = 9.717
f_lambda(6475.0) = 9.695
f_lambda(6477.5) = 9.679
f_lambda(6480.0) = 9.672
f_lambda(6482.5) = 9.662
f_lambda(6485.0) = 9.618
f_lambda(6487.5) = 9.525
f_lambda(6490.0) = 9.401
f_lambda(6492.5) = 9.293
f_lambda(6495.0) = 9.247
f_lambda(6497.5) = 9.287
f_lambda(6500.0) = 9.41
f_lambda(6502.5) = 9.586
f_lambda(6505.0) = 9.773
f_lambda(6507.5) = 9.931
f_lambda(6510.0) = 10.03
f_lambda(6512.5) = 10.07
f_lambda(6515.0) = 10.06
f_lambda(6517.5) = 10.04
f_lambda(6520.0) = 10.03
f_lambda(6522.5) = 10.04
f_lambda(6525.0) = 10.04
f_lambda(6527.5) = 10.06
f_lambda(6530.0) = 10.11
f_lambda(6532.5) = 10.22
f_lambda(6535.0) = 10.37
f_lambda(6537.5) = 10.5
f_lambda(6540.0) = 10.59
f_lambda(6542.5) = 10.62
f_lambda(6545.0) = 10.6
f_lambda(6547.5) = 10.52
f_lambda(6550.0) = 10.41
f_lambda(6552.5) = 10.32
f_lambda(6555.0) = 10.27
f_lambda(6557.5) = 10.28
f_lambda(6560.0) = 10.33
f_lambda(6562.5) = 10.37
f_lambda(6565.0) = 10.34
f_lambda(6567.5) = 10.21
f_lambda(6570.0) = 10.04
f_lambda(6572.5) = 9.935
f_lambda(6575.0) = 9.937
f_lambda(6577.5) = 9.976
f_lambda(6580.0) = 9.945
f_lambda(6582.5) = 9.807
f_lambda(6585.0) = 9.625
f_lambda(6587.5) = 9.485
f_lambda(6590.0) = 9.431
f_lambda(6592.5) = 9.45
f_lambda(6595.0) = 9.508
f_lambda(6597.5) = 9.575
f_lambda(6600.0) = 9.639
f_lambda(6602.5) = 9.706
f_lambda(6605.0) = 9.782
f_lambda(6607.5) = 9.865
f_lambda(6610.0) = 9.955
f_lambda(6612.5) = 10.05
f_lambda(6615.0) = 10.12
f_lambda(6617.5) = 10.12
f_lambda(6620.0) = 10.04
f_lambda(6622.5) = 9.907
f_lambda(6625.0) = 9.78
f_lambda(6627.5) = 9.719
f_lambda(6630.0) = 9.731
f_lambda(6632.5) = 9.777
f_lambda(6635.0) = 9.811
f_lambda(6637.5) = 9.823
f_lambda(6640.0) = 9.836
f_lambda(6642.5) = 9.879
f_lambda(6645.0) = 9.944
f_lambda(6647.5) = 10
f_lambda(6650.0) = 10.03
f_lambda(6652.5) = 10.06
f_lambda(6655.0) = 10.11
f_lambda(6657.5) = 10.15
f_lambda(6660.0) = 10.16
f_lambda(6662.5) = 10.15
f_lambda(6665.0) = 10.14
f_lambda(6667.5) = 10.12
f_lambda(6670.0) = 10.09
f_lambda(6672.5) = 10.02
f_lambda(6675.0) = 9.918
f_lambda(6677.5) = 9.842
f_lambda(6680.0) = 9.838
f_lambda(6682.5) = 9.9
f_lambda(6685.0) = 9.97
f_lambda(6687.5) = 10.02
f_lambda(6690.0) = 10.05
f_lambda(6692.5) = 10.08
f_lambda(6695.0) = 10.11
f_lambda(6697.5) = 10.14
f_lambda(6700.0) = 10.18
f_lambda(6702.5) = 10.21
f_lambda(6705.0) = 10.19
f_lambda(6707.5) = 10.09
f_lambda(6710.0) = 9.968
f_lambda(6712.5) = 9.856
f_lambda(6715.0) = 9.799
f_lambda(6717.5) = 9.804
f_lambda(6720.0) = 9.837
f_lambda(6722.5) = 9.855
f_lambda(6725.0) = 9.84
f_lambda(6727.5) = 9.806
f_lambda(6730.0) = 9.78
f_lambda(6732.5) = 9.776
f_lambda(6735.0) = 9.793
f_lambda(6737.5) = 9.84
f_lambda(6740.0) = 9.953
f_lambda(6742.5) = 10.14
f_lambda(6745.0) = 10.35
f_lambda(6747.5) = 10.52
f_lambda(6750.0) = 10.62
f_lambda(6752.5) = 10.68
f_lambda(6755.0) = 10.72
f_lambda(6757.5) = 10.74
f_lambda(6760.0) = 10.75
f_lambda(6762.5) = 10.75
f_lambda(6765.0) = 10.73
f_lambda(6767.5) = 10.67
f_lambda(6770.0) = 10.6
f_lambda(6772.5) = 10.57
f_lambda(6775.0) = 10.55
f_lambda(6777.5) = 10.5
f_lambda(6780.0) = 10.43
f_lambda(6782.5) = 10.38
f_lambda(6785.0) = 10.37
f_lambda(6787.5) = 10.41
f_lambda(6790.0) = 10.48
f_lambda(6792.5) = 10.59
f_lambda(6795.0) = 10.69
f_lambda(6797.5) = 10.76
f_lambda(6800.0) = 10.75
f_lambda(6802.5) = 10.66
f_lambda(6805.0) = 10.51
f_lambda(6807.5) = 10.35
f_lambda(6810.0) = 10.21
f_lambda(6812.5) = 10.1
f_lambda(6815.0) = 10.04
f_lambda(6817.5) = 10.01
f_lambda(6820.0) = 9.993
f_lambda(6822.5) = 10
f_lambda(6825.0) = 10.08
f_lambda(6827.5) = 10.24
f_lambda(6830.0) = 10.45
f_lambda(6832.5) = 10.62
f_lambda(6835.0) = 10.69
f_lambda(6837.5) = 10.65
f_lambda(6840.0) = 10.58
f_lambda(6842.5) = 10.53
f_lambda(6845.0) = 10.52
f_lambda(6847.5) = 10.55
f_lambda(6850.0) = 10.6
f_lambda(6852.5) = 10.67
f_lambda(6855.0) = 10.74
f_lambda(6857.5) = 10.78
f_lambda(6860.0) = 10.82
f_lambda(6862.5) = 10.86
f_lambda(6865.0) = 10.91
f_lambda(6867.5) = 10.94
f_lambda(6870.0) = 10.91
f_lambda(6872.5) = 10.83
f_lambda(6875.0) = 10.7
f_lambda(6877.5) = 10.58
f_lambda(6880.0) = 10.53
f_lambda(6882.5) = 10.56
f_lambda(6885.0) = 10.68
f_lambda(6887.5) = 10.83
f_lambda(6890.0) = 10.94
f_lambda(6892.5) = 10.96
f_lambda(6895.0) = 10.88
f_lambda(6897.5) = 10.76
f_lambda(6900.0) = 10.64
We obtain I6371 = 9.63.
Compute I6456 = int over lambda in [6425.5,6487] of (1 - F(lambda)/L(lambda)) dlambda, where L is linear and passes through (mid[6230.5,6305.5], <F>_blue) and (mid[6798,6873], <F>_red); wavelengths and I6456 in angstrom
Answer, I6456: 3.3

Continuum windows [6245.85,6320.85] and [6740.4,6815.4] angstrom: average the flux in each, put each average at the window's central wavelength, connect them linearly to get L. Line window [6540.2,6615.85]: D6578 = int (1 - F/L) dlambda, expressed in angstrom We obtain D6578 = 2.10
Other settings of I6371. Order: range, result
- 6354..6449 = 9.64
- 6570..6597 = 9.72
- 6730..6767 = 10.4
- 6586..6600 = 9.51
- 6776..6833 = 10.4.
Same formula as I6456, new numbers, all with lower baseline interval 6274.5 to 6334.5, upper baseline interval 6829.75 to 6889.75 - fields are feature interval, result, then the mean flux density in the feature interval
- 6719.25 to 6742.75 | 1.47 angstrom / 9.85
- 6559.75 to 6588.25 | 0.78 angstrom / 10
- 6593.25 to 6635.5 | 2.10 angstrom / 9.82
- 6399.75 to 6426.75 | 0.70 angstrom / 9.78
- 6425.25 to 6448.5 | 1.18 angstrom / 9.57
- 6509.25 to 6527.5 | 0.27 angstrom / 10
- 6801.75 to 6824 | 0.90 angstrom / 10.2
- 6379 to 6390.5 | 0.43 angstrom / 9.63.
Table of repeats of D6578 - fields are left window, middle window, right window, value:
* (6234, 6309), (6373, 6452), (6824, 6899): 3.4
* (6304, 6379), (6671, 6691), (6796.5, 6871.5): 0.7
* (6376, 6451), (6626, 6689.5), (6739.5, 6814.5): 1.8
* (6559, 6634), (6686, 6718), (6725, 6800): 0.5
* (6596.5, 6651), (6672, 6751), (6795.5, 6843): 0.8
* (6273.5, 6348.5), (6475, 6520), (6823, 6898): 2.1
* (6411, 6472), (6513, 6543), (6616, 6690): -1.4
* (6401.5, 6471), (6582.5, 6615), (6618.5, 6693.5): 0.6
